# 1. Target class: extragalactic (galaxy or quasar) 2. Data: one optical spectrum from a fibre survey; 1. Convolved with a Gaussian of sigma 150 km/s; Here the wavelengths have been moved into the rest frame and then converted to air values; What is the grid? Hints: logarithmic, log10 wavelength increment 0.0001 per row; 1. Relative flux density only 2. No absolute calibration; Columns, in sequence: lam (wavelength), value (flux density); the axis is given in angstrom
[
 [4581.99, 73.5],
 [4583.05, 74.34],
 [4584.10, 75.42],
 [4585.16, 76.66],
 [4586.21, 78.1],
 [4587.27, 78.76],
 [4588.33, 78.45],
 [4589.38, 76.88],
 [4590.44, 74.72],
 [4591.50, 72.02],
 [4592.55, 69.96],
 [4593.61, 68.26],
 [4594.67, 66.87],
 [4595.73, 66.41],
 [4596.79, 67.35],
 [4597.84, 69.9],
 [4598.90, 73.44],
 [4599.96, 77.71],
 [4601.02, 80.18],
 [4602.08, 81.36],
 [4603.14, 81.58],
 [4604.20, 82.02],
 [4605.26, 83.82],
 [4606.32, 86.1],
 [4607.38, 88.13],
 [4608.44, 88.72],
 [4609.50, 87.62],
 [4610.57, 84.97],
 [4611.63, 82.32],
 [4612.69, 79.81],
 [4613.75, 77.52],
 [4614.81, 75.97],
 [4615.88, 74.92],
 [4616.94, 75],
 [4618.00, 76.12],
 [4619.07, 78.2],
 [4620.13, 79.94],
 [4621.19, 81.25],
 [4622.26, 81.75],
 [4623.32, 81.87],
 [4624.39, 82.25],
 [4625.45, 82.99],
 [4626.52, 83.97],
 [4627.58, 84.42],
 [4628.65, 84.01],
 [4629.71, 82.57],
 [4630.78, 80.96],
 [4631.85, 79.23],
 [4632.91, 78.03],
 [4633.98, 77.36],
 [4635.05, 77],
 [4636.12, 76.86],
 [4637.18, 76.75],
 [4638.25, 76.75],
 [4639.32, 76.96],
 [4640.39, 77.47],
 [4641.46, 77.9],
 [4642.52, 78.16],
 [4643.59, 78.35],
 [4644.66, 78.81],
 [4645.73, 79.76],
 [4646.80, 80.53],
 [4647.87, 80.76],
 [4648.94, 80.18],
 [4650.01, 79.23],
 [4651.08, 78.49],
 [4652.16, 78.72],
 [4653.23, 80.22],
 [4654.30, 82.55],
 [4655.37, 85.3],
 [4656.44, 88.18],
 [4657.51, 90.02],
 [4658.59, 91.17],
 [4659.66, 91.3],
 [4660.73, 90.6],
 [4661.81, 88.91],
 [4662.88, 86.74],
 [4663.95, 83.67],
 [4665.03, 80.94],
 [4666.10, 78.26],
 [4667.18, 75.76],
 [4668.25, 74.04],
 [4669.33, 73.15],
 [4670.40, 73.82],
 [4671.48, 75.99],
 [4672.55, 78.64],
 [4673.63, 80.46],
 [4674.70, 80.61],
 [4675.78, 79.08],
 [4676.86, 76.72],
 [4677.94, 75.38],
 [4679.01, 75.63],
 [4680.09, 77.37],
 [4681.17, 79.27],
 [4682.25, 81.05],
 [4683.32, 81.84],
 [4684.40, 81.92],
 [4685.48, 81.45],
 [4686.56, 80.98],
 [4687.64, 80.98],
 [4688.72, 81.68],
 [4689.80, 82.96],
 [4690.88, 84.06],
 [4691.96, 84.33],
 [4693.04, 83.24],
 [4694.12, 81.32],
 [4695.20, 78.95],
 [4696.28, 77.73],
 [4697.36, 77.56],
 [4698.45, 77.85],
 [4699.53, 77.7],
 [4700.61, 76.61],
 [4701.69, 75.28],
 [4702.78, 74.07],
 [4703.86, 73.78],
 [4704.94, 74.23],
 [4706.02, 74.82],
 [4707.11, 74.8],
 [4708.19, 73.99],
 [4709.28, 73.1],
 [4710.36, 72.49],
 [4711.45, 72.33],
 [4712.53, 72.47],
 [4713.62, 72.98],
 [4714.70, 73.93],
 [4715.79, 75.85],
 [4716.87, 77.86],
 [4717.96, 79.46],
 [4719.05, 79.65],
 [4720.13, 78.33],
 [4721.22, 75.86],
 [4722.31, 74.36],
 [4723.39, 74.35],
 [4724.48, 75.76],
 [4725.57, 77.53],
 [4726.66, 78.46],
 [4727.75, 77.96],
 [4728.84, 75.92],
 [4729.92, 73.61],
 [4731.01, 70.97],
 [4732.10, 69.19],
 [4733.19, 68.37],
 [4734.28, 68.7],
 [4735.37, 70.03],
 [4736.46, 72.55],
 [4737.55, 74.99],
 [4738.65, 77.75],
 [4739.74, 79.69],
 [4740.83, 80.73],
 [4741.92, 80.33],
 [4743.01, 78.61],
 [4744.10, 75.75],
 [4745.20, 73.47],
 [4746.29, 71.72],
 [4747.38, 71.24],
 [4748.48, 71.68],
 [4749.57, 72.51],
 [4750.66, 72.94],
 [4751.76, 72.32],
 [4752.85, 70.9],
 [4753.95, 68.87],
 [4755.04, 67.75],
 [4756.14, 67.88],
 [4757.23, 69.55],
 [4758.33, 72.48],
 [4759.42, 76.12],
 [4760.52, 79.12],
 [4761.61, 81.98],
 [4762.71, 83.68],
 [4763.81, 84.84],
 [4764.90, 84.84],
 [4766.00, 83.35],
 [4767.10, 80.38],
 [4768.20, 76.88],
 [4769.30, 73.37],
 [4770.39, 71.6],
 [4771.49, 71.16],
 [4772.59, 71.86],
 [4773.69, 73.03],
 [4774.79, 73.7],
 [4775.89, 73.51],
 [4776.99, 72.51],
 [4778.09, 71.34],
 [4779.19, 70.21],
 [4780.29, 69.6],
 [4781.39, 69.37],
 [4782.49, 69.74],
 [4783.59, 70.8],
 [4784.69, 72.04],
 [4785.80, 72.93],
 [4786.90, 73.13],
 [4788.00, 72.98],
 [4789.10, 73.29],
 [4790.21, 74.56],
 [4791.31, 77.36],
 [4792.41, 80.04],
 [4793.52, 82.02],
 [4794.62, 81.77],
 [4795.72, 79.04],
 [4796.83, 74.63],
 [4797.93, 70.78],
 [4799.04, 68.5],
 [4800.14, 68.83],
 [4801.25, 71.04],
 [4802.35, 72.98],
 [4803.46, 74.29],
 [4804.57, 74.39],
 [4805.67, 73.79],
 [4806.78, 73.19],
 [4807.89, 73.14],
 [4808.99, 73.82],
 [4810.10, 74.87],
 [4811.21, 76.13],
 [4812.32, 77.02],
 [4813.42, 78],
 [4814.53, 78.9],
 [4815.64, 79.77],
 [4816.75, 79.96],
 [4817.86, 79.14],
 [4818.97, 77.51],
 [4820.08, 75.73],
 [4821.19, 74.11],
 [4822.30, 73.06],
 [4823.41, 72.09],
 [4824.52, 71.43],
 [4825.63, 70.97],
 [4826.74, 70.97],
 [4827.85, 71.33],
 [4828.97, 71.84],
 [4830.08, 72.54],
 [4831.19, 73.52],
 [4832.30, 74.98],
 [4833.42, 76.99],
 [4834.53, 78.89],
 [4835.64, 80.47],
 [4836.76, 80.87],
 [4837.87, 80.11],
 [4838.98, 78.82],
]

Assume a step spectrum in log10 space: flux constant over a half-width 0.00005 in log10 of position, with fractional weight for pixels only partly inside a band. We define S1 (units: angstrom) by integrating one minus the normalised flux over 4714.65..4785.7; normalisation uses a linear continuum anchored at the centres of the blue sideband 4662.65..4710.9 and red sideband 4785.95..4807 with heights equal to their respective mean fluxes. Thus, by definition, 1.49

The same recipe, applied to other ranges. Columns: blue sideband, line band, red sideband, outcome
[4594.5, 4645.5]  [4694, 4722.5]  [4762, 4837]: 0.5 angstrom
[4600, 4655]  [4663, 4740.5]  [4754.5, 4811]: 0.6 angstrom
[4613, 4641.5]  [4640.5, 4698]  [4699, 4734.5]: -2.8 angstrom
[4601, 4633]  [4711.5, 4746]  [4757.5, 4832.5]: 0.9 angstrom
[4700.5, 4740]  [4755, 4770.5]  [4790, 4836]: -0.5 angstrom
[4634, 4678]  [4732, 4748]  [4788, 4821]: 0.7 angstrom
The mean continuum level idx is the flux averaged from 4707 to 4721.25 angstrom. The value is 75.2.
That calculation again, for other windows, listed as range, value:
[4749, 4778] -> 74.8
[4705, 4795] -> 74.6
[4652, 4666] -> 86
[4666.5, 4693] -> 79.1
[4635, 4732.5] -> 78.6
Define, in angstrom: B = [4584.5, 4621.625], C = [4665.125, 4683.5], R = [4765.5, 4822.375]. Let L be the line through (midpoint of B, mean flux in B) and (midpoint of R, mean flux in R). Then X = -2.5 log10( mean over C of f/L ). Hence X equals -0.01 mag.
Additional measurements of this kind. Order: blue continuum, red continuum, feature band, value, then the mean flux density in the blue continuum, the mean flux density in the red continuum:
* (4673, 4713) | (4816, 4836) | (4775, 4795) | 0.03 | 78.1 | 74.7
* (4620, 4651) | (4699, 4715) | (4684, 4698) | -0.08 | 79.9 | 74.2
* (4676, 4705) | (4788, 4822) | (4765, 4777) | 0.02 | 79.1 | 75.6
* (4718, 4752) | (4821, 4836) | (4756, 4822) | -0.01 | 74.8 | 73.7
